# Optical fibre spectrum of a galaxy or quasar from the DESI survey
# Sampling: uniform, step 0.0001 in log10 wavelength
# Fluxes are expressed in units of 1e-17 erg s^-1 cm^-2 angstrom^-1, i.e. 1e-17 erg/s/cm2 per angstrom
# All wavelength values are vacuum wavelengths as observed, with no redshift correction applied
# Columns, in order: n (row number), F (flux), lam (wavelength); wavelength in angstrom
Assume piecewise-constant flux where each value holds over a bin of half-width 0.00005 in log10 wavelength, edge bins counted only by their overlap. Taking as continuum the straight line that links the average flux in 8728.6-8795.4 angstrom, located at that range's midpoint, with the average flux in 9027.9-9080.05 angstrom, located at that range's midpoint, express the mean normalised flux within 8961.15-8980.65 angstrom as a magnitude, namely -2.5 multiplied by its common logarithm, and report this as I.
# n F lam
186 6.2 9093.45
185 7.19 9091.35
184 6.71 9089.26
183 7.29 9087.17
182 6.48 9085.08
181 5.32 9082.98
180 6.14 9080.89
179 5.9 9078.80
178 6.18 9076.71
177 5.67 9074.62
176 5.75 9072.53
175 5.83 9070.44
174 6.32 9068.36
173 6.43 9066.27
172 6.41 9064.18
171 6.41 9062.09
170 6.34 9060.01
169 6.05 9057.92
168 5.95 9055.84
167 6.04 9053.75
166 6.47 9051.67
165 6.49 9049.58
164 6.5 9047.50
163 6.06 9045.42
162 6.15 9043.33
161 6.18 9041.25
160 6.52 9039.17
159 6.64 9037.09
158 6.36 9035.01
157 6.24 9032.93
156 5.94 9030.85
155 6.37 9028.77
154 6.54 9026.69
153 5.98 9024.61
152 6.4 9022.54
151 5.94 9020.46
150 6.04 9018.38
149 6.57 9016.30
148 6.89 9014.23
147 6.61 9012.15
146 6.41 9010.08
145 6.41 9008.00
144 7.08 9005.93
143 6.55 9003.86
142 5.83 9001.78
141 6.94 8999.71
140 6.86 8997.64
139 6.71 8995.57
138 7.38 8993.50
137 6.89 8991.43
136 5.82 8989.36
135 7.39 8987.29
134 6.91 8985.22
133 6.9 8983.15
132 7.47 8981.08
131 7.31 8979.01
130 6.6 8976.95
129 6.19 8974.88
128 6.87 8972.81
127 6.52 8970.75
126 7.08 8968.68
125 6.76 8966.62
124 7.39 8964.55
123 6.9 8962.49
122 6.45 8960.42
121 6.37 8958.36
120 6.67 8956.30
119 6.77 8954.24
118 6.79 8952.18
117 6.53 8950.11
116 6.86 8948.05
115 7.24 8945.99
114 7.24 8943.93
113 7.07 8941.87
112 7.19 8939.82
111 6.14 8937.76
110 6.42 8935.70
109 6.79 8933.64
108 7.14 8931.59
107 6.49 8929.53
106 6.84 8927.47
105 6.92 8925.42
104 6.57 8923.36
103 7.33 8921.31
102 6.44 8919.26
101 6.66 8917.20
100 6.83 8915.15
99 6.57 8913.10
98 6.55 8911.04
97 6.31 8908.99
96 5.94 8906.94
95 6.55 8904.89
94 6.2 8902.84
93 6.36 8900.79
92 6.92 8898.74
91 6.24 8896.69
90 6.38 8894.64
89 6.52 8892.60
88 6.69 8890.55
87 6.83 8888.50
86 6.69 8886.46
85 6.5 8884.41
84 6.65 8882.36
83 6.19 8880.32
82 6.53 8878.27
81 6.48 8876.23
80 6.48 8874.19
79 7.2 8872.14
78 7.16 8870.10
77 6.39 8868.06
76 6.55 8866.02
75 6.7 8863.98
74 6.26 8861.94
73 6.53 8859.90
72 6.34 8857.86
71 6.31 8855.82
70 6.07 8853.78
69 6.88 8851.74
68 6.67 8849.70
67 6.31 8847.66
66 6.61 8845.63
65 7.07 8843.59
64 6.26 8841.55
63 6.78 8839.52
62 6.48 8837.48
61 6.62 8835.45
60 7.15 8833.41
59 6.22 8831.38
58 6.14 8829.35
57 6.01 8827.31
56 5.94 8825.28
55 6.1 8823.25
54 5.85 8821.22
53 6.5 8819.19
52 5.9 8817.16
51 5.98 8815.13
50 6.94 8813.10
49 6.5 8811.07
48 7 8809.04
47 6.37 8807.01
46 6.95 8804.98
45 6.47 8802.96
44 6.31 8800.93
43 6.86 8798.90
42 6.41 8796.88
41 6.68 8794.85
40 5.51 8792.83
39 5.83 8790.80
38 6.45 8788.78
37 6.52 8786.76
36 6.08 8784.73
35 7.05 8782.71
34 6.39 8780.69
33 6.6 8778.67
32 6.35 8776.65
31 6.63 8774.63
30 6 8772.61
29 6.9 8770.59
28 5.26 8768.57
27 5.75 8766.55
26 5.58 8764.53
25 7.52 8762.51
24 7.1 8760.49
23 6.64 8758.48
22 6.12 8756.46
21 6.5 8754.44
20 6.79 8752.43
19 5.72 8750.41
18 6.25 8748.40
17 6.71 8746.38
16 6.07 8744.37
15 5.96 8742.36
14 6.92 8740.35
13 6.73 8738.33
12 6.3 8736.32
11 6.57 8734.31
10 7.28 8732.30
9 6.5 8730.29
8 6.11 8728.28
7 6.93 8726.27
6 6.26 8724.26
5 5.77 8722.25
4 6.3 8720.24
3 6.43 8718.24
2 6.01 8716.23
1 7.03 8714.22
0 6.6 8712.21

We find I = -0.10 mag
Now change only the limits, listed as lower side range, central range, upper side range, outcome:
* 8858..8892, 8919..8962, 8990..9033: -0.037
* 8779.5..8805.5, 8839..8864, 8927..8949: 0.014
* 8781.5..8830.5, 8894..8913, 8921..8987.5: 0.047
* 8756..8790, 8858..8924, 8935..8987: 0.018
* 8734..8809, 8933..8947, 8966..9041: -0.052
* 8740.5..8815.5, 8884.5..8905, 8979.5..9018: 0.009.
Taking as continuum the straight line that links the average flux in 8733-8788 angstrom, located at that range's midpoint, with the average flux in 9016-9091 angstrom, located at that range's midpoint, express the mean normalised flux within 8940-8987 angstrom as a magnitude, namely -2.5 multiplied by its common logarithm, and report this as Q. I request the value -0.10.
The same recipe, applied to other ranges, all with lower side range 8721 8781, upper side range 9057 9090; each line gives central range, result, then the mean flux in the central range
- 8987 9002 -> -0.08 mag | 6.75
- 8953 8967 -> -0.08 mag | 6.76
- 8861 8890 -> -0.05 mag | 6.62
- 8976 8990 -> -0.11 mag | 6.95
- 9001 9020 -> -0.04 mag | 6.48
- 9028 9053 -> -0.02 mag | 6.32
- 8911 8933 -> -0.08 mag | 6.77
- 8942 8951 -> -0.12 mag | 6.98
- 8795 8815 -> -0.04 mag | 6.62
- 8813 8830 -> 0.04 mag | 6.11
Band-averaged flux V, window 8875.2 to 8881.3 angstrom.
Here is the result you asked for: 6.4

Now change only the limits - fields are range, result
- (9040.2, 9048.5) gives 6.22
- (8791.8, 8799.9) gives 6.36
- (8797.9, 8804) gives 6.55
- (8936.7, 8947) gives 6.98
